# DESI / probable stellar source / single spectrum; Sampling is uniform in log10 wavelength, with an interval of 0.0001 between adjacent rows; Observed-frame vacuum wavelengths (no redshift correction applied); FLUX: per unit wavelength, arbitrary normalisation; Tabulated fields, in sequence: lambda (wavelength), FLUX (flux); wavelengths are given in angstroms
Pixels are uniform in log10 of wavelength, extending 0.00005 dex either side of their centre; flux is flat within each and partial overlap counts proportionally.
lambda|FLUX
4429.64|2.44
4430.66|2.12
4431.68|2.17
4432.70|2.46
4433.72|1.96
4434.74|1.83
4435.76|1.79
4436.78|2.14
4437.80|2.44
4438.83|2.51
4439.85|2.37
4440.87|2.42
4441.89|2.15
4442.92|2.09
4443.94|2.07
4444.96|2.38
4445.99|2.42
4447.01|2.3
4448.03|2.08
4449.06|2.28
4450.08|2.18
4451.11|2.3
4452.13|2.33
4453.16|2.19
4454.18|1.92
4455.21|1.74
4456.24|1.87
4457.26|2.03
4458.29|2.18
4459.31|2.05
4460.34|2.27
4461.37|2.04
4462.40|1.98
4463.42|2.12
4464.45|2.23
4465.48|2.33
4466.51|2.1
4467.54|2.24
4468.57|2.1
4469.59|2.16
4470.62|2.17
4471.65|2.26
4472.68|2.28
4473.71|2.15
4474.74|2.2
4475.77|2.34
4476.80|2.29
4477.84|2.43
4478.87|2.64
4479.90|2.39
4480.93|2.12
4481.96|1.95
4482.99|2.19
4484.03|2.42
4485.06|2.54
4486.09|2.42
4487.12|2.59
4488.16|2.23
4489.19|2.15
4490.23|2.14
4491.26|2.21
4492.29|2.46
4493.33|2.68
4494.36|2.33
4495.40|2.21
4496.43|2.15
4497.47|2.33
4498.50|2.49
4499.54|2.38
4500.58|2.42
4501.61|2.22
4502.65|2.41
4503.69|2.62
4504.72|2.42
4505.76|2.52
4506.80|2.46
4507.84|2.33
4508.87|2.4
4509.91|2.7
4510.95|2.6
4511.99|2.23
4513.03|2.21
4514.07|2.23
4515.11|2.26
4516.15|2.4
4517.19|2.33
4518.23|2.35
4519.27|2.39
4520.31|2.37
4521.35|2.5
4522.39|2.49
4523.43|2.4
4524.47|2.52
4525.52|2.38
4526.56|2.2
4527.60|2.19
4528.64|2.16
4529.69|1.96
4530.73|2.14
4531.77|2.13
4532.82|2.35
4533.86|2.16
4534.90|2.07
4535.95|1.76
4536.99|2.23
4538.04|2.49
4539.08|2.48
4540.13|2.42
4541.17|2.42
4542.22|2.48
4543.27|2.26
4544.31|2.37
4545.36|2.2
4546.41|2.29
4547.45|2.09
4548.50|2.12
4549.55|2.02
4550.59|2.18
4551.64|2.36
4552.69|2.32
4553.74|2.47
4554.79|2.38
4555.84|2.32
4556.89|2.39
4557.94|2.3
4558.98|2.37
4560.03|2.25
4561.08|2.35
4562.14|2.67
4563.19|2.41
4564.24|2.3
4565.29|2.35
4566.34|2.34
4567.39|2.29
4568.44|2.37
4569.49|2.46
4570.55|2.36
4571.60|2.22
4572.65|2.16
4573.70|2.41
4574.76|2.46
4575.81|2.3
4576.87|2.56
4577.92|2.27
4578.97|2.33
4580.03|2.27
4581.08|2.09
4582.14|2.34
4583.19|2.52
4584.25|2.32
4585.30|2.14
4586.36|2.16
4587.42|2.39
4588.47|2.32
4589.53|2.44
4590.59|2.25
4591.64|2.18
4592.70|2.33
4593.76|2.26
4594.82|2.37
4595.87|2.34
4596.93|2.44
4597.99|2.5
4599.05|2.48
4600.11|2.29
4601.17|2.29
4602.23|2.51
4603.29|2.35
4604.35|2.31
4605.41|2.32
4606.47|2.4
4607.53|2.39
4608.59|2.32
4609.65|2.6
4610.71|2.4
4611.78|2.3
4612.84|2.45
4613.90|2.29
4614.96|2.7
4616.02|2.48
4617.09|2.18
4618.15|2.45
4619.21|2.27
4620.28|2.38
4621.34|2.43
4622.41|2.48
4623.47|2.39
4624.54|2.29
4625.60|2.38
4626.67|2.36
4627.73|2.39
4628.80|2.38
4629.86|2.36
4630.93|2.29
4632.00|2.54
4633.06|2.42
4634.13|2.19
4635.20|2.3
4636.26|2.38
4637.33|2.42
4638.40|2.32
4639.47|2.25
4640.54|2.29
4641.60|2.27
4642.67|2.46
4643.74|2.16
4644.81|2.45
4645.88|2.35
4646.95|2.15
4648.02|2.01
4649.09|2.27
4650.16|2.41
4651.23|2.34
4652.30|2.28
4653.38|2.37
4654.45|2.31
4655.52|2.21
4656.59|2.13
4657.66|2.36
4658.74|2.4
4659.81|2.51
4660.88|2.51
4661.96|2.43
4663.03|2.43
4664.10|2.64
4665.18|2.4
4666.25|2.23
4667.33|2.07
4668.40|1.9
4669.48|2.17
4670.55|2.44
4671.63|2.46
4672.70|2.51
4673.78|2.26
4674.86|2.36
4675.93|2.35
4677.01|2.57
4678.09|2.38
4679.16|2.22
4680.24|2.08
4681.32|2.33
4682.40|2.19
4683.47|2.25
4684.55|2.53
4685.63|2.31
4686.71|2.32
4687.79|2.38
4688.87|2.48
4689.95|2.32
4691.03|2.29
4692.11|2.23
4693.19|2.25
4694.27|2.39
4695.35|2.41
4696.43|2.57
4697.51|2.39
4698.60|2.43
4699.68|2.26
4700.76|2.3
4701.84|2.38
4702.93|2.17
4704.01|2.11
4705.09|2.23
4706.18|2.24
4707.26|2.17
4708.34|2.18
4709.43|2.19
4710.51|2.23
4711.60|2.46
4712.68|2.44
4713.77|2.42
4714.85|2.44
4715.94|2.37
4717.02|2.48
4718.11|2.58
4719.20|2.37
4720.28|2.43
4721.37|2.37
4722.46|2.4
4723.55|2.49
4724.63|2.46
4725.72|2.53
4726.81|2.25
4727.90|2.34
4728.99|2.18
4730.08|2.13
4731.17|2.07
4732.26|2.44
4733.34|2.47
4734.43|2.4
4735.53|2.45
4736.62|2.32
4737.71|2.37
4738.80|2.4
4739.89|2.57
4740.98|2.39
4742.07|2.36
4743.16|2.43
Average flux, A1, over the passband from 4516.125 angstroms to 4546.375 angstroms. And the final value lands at 2.29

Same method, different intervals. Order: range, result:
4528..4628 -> 2.33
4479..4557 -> 2.32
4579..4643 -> 2.36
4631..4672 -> 2.32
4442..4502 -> 2.24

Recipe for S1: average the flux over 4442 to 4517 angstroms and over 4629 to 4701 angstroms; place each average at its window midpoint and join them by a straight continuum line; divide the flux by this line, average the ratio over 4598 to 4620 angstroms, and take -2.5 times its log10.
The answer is -0.04 mag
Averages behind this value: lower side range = 2.27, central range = 2.39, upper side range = 2.33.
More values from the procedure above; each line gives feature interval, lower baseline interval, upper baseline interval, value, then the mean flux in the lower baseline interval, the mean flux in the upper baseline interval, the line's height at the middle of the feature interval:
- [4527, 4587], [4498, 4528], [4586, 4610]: 0.039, 2.39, 2.36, 2.38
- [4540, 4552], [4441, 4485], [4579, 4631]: 0.014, 2.2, 2.36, 2.29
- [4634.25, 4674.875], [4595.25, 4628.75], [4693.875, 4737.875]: 0.025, 2.39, 2.35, 2.37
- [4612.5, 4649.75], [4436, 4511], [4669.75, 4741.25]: -0.010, 2.27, 2.35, 2.33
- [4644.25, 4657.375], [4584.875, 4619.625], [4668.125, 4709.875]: 0.027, 2.36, 2.31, 2.33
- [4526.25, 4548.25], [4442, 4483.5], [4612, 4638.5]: 0.022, 2.18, 2.38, 2.27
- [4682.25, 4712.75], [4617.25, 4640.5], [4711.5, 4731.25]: 0.030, 2.36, 2.38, 2.38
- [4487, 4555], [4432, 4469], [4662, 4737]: -0.051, 2.16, 2.34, 2.21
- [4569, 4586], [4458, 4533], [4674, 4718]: -0.004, 2.3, 2.33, 2.31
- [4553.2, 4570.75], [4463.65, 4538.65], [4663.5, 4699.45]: -0.026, 2.31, 2.34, 2.32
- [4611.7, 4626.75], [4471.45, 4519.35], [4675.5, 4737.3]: -0.022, 2.35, 2.34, 2.34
